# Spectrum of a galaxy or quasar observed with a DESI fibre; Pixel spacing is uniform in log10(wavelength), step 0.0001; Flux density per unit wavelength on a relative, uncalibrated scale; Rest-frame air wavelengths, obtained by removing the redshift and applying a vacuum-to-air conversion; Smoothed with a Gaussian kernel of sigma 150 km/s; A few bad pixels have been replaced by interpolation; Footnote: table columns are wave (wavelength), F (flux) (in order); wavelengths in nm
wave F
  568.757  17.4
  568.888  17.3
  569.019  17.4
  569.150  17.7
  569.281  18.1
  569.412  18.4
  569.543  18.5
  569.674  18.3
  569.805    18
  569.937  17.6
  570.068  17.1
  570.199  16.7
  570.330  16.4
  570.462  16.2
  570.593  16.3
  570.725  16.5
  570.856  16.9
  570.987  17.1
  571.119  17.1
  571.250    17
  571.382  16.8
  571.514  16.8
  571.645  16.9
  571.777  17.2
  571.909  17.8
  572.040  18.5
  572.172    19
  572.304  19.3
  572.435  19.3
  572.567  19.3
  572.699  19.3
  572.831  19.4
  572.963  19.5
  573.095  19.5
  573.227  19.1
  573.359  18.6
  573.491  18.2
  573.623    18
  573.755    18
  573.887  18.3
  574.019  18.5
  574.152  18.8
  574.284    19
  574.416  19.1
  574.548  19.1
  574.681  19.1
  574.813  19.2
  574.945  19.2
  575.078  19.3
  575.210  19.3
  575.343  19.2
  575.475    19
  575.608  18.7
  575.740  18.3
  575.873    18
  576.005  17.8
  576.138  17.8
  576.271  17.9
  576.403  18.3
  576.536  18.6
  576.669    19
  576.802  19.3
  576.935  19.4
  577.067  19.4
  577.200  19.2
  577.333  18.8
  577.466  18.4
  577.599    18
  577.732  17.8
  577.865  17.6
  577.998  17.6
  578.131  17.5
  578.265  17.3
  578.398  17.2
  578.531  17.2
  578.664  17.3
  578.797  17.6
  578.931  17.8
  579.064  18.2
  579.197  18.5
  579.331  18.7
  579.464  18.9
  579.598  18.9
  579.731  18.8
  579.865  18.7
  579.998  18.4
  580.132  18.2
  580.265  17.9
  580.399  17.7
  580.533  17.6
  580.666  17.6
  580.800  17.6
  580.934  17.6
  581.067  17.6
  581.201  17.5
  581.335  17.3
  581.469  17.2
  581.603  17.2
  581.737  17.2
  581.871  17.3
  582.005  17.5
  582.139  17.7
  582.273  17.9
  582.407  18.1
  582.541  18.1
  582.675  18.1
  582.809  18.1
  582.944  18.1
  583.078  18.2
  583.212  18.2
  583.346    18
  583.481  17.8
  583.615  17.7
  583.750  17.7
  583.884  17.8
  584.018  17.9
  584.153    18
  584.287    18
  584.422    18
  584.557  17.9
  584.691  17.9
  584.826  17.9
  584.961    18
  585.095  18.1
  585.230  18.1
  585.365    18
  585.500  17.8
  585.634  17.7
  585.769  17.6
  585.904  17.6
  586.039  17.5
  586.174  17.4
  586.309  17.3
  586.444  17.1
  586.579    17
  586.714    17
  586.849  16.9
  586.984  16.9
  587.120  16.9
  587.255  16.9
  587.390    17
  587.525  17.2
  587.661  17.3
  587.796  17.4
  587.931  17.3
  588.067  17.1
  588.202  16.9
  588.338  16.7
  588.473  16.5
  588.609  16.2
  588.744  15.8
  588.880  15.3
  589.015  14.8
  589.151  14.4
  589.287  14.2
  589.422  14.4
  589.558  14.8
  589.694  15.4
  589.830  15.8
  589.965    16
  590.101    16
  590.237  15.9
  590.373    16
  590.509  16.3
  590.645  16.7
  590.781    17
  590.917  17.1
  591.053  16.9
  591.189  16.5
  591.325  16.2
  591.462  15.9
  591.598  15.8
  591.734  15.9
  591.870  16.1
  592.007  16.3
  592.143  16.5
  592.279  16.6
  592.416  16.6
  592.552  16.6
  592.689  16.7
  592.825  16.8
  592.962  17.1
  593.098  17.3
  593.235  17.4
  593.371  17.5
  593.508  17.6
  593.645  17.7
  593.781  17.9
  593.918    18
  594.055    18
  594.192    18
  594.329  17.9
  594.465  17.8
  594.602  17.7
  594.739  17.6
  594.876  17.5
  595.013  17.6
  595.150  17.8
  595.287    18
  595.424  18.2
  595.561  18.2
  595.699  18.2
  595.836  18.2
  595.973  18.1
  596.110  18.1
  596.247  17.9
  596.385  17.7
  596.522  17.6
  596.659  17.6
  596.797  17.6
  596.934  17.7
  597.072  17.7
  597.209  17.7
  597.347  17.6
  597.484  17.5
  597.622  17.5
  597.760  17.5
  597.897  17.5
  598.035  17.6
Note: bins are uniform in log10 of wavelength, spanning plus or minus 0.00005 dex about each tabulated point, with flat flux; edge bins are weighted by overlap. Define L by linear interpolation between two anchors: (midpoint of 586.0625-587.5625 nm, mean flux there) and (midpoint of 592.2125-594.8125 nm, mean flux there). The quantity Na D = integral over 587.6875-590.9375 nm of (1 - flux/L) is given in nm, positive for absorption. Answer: 0.23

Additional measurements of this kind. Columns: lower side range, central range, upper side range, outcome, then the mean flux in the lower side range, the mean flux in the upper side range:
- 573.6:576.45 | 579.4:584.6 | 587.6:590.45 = -0.185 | 18.6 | 15.9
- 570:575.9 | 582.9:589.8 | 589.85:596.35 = 0.170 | 18.2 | 17.1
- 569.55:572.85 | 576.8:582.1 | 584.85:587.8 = -0.141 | 17.6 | 17.4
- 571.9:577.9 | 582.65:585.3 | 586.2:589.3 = -0.116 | 18.8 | 16.6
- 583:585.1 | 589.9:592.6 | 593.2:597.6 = 0.228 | 17.9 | 17.8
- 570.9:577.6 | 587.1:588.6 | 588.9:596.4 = 0.026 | 18.5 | 16.8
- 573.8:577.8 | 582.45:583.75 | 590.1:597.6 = 0.008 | 18.7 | 17.3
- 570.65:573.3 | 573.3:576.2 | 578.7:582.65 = -0.099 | 18.1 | 17.9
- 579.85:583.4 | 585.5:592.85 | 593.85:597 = 0.564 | 17.8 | 17.9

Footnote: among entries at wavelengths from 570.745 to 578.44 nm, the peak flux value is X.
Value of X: 19.5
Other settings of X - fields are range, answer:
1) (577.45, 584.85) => 18.9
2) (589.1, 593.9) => 17.9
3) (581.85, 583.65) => 18.2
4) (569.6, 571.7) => 18.3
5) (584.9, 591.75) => 18.1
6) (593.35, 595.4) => 18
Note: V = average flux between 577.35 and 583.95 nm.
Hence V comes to 17.9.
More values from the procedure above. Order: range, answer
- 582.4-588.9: 17.5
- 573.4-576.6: 18.6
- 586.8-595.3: 16.7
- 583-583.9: 17.9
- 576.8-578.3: 18.3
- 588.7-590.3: 15.2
